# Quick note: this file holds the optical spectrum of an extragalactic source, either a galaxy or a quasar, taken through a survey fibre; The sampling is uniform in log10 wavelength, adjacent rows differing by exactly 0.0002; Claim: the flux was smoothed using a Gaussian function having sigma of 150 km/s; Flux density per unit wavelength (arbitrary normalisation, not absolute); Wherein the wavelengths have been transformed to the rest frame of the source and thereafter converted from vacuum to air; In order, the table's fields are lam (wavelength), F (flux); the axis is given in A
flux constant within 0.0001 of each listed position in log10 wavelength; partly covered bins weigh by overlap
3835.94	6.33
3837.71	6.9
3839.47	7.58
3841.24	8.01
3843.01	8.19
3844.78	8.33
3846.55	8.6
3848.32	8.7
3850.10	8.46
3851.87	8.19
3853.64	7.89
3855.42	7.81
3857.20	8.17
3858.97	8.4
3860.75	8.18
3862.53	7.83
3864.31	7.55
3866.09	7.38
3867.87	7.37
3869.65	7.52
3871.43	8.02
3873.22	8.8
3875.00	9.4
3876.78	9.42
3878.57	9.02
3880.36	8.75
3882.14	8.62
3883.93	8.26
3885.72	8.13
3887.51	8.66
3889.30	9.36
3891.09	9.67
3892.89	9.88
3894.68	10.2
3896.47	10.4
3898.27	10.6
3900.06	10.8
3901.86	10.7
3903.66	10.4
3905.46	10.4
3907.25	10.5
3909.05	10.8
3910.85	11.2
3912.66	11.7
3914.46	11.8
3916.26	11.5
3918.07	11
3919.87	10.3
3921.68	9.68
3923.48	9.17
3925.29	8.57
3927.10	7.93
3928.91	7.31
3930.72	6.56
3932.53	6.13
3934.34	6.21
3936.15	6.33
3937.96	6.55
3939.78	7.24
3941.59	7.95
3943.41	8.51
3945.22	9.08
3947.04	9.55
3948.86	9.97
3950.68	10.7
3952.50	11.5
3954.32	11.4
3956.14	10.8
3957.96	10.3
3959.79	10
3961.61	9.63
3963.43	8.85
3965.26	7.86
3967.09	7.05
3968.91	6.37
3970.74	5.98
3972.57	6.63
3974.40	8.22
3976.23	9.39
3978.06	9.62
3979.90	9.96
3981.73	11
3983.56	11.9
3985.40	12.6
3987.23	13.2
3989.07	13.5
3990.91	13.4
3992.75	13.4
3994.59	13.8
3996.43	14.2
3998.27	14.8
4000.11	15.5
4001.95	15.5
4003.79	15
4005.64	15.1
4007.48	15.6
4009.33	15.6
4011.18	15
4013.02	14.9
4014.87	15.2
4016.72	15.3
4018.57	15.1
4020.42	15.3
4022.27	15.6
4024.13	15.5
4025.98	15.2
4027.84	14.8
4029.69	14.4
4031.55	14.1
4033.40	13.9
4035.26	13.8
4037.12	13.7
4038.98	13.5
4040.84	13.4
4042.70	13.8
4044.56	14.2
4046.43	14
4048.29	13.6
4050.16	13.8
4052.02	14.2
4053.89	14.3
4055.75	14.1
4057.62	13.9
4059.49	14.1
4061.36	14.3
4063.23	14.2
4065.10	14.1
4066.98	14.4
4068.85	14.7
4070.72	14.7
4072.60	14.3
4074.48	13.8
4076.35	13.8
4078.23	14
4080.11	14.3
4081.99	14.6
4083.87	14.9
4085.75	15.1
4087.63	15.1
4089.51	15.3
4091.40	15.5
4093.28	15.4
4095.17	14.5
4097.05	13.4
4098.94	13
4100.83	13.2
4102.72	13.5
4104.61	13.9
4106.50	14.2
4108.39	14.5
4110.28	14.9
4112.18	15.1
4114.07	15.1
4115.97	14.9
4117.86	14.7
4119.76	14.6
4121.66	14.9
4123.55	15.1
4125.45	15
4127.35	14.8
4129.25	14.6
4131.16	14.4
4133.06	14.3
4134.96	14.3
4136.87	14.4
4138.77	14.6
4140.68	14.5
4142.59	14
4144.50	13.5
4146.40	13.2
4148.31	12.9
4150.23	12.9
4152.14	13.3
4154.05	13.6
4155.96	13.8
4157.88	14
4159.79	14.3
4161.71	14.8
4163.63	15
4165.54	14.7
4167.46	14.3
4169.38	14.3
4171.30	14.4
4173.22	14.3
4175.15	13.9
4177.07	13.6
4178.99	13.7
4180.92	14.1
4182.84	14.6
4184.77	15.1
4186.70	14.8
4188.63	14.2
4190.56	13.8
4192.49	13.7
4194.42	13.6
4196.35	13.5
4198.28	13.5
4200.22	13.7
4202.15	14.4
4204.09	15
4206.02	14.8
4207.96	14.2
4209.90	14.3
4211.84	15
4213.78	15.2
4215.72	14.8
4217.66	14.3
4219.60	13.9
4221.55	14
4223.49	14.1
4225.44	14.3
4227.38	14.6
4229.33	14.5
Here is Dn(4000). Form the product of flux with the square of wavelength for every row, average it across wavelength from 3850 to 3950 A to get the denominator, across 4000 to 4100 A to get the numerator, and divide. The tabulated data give 1.75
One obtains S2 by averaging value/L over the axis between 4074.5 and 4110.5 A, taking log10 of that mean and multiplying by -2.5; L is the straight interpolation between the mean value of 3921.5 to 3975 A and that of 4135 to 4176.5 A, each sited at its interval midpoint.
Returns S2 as -0.17 mag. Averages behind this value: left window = 8.39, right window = 14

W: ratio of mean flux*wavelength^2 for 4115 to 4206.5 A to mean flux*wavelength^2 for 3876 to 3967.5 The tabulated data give 1.71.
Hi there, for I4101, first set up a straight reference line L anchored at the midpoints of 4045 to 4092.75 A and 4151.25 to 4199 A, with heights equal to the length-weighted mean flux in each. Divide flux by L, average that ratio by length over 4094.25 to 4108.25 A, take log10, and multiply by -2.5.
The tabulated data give 0.04 mag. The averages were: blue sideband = 14.4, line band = 13.7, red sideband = 14.1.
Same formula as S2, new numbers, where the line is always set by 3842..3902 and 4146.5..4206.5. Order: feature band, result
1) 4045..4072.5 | -0.181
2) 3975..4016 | -0.233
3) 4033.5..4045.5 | -0.178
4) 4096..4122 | -0.110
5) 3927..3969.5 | 0.182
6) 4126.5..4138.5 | -0.092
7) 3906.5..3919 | -0.188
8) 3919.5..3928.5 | 0.078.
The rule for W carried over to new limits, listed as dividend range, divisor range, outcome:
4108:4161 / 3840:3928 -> 1.76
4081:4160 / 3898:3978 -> 1.72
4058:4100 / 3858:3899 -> 1.82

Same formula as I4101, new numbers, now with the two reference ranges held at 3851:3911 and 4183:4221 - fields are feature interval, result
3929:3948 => 0.325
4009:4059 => -0.243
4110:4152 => -0.097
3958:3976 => 0.287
